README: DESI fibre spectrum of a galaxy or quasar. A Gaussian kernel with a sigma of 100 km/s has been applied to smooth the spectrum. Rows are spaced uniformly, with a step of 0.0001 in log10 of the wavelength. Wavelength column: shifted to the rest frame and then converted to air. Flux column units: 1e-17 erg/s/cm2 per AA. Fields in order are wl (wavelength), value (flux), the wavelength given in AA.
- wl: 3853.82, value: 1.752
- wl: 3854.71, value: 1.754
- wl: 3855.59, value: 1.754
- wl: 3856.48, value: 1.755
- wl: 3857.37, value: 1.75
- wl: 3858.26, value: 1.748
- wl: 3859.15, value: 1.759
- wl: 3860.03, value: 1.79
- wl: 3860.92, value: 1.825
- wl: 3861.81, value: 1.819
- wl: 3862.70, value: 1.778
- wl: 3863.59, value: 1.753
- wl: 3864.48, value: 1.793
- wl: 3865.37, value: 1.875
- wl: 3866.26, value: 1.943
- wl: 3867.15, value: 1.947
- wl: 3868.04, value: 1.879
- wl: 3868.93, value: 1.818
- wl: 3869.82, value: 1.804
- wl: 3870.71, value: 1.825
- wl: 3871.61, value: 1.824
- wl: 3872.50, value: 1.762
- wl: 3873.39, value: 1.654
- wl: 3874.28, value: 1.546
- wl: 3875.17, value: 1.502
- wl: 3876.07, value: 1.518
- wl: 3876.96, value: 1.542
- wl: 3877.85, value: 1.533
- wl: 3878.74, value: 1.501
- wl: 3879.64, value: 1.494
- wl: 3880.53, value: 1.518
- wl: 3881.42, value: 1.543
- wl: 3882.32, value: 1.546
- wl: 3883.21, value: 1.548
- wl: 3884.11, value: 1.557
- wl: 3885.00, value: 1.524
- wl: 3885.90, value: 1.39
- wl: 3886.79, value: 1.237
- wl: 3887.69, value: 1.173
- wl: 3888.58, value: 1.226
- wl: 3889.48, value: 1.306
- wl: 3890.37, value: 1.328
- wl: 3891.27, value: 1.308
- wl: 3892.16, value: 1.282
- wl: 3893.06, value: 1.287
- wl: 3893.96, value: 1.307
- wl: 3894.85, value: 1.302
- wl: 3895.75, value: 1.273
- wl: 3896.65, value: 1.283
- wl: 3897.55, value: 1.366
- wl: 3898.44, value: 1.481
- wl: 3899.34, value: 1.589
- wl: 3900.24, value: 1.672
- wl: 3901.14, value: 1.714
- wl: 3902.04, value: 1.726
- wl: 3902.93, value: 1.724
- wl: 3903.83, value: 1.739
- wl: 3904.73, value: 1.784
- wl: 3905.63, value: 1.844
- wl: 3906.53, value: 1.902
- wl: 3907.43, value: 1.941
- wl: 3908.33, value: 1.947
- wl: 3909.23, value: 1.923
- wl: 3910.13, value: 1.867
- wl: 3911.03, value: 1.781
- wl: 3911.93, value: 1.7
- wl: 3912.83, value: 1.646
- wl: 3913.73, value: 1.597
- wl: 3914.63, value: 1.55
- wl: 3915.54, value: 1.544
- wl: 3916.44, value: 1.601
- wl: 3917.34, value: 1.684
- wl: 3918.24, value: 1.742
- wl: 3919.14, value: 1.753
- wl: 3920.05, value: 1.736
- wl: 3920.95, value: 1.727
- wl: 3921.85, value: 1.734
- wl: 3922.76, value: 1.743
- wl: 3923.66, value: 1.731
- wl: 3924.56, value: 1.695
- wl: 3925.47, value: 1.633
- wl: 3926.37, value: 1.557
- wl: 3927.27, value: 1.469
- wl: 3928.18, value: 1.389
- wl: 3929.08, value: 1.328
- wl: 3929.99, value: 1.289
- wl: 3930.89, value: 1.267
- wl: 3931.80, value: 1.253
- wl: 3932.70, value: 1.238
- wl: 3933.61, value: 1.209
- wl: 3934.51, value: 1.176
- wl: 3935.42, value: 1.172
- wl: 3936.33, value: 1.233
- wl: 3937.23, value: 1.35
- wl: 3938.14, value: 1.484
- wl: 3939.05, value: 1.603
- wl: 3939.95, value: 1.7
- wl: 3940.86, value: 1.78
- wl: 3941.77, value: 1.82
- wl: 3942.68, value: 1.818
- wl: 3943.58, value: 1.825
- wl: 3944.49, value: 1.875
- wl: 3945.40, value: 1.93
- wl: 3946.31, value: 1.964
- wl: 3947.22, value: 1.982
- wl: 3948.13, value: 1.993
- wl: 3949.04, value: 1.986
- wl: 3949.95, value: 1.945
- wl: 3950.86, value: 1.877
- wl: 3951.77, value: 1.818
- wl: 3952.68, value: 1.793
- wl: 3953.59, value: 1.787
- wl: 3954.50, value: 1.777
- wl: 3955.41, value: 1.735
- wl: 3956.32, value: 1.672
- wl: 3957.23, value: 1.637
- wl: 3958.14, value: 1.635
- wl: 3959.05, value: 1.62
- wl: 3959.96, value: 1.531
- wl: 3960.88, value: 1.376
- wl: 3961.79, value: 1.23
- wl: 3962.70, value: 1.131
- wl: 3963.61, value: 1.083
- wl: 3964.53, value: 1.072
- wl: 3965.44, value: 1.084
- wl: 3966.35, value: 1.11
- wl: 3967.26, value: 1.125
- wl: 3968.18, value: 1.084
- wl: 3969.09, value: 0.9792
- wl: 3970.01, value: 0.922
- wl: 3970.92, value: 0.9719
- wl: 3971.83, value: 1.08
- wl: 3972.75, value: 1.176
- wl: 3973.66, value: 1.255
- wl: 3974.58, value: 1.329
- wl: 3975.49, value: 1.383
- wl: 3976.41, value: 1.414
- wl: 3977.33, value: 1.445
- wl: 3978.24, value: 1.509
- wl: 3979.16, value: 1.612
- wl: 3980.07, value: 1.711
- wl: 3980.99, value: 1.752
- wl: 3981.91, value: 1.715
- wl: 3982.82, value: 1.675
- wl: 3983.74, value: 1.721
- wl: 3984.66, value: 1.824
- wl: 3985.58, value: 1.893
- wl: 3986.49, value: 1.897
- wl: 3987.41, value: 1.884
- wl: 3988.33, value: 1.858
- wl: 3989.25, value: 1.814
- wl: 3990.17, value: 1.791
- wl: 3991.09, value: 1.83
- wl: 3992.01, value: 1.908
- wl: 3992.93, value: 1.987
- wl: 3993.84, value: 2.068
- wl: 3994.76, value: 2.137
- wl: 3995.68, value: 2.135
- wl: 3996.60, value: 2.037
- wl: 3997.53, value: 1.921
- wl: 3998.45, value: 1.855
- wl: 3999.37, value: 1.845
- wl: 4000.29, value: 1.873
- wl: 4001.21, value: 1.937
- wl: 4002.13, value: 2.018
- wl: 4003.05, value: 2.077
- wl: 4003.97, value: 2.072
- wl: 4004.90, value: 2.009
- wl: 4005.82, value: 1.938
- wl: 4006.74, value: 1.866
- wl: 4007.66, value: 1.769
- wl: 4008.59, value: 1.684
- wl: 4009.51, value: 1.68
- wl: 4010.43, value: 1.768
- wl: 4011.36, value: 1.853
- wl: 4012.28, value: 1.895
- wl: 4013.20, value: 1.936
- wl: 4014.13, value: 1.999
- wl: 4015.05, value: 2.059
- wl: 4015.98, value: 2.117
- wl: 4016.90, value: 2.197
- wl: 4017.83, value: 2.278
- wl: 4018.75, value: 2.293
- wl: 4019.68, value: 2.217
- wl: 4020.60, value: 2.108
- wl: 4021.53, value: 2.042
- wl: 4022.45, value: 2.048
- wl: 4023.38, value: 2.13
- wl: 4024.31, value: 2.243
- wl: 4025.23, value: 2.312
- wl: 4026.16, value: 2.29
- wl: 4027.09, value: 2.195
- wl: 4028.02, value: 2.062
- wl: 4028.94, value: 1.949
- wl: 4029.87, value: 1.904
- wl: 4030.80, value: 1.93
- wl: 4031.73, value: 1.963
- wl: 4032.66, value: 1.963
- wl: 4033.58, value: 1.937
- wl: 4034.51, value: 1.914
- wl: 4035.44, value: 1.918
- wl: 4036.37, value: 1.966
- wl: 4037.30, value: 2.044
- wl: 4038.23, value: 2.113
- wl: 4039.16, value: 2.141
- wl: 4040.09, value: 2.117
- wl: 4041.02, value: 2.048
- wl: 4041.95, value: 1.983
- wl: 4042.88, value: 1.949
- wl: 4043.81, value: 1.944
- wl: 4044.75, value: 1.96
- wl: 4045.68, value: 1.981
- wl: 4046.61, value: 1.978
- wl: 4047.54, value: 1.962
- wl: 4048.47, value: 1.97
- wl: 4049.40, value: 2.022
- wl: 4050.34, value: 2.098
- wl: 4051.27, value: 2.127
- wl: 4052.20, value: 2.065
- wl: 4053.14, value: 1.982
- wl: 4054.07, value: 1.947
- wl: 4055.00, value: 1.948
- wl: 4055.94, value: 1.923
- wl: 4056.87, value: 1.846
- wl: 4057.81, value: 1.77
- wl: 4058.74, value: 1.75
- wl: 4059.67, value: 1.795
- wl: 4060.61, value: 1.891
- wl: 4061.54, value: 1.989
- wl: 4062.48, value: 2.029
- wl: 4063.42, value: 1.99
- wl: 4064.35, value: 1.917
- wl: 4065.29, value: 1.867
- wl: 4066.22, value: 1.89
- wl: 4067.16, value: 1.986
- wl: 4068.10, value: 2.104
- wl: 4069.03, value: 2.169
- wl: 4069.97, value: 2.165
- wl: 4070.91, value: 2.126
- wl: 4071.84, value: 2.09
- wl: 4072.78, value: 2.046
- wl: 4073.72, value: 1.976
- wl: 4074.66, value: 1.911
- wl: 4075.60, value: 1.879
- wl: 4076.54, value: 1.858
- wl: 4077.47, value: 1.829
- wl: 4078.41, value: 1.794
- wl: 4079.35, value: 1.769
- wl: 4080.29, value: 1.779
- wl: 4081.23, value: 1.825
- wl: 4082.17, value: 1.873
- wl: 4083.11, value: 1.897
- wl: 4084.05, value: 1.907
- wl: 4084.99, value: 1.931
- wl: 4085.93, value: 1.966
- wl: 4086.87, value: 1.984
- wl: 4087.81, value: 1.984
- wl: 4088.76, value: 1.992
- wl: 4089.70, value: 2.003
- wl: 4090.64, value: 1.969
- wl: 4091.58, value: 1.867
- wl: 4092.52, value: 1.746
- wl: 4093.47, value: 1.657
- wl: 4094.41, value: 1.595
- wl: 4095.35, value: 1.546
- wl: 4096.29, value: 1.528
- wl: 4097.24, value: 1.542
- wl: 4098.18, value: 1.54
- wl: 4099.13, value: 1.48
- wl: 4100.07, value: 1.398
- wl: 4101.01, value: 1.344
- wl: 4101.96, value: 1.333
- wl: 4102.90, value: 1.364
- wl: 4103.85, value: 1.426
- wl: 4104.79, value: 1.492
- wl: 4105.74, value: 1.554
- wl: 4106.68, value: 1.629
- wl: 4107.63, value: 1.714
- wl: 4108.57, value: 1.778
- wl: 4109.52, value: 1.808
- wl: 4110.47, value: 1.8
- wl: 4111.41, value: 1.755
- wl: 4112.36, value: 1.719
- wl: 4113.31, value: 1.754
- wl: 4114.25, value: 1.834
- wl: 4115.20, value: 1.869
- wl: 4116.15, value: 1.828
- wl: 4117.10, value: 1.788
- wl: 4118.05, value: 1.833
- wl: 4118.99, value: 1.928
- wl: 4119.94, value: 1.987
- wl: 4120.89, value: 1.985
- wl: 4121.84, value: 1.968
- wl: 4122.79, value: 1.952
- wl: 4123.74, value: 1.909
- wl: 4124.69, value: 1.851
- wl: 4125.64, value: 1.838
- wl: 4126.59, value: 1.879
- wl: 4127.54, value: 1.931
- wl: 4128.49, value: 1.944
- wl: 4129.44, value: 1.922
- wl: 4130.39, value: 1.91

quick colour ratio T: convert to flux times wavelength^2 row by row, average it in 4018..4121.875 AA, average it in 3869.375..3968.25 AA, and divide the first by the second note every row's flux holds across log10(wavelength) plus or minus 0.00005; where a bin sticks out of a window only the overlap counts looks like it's 1.3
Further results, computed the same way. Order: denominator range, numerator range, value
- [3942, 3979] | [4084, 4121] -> 1.23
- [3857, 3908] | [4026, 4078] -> 1.35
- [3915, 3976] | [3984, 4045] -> 1.37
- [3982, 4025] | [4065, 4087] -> 1.03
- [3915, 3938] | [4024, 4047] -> 1.44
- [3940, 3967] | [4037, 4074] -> 1.27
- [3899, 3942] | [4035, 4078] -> 1.32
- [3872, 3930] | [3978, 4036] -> 1.31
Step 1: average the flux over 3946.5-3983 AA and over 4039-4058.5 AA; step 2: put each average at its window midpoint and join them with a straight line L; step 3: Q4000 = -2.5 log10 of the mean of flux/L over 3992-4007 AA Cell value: -0.18 mag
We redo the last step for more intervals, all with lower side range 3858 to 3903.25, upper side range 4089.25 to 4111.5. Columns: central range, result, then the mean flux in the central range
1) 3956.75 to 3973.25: 0.293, 1.21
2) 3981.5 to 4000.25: -0.183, 1.89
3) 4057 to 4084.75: -0.193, 1.93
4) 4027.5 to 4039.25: -0.229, 1.98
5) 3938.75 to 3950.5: -0.175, 1.87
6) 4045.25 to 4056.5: -0.237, 2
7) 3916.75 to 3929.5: -0.037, 1.64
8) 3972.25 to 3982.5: 0.078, 1.48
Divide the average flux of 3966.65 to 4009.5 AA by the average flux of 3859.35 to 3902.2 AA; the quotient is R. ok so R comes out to 1.08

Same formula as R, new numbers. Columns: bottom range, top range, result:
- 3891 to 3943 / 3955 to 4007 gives 1.03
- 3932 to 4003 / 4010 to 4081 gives 1.24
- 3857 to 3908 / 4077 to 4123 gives 1.09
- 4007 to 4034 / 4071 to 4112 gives 0.86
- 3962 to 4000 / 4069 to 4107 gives 1.13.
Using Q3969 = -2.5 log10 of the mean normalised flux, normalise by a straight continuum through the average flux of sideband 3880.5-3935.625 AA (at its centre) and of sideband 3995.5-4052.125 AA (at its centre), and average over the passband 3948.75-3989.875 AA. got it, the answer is 0.183 mag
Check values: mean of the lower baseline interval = 1.54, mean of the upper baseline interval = 2.01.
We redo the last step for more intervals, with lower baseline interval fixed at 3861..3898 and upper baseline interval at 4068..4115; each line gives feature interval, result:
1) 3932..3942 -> 0.137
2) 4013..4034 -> -0.225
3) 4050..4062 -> -0.114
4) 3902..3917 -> -0.113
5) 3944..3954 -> -0.172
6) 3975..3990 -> -0.022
